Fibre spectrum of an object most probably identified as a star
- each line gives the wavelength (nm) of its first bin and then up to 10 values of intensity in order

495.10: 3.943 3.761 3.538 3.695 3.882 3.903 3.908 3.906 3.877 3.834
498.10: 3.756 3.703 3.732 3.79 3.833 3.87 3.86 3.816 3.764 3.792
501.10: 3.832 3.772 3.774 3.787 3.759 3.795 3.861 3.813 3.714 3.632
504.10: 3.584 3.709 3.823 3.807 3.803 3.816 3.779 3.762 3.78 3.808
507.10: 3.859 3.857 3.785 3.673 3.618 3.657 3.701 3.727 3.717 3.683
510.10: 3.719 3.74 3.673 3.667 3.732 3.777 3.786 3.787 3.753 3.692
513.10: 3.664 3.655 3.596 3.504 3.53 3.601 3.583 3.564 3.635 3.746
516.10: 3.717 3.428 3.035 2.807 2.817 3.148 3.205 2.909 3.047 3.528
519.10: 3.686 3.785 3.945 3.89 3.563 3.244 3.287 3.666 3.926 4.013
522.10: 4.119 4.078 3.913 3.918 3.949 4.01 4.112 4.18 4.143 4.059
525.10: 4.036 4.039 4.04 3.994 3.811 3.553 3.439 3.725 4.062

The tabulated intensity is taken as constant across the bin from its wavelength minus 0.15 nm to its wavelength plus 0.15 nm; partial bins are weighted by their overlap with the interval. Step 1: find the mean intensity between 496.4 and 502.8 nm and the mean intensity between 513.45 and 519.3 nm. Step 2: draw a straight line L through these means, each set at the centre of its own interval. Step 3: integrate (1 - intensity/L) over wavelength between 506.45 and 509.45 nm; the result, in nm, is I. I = -0.12 nm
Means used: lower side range 3.81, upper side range 3.38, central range 3.74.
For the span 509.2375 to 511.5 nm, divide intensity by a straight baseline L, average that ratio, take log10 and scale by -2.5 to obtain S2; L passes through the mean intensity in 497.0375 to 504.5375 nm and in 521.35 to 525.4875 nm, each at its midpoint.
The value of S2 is 0.05 mag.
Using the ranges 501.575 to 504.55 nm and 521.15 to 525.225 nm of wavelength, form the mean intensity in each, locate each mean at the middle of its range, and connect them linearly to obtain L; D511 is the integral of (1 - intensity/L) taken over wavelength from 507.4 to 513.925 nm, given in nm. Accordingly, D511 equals 0.24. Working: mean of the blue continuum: 3.74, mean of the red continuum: 4.02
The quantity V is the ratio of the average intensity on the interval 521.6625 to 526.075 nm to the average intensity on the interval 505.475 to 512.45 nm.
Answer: 1.08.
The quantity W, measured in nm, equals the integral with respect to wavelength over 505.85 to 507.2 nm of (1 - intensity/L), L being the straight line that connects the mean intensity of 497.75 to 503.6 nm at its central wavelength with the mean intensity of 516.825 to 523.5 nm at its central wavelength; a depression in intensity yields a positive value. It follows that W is -0.03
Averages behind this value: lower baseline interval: 3.79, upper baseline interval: 3.57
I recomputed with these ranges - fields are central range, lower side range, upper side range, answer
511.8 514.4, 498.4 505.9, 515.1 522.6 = -0.04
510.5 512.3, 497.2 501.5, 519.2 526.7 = 0.05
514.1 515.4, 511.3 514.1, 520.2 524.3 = 0.06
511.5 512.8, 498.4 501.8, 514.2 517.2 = -0.09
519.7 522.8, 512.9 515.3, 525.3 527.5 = -0.05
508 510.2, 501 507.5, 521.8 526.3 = 0.09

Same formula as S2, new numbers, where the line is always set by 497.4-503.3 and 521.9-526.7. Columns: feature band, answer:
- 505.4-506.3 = 0.02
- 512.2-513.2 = 0.05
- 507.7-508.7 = 0.06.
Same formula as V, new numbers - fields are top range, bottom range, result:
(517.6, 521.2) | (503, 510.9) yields 0.92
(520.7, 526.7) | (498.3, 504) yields 1.04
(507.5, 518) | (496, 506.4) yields 0.94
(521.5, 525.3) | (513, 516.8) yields 1.13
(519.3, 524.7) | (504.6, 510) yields 1.03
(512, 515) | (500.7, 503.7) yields 0.96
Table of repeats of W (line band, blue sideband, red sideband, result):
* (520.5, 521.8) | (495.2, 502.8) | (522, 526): 0.135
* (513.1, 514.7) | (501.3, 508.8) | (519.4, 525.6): 0.104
